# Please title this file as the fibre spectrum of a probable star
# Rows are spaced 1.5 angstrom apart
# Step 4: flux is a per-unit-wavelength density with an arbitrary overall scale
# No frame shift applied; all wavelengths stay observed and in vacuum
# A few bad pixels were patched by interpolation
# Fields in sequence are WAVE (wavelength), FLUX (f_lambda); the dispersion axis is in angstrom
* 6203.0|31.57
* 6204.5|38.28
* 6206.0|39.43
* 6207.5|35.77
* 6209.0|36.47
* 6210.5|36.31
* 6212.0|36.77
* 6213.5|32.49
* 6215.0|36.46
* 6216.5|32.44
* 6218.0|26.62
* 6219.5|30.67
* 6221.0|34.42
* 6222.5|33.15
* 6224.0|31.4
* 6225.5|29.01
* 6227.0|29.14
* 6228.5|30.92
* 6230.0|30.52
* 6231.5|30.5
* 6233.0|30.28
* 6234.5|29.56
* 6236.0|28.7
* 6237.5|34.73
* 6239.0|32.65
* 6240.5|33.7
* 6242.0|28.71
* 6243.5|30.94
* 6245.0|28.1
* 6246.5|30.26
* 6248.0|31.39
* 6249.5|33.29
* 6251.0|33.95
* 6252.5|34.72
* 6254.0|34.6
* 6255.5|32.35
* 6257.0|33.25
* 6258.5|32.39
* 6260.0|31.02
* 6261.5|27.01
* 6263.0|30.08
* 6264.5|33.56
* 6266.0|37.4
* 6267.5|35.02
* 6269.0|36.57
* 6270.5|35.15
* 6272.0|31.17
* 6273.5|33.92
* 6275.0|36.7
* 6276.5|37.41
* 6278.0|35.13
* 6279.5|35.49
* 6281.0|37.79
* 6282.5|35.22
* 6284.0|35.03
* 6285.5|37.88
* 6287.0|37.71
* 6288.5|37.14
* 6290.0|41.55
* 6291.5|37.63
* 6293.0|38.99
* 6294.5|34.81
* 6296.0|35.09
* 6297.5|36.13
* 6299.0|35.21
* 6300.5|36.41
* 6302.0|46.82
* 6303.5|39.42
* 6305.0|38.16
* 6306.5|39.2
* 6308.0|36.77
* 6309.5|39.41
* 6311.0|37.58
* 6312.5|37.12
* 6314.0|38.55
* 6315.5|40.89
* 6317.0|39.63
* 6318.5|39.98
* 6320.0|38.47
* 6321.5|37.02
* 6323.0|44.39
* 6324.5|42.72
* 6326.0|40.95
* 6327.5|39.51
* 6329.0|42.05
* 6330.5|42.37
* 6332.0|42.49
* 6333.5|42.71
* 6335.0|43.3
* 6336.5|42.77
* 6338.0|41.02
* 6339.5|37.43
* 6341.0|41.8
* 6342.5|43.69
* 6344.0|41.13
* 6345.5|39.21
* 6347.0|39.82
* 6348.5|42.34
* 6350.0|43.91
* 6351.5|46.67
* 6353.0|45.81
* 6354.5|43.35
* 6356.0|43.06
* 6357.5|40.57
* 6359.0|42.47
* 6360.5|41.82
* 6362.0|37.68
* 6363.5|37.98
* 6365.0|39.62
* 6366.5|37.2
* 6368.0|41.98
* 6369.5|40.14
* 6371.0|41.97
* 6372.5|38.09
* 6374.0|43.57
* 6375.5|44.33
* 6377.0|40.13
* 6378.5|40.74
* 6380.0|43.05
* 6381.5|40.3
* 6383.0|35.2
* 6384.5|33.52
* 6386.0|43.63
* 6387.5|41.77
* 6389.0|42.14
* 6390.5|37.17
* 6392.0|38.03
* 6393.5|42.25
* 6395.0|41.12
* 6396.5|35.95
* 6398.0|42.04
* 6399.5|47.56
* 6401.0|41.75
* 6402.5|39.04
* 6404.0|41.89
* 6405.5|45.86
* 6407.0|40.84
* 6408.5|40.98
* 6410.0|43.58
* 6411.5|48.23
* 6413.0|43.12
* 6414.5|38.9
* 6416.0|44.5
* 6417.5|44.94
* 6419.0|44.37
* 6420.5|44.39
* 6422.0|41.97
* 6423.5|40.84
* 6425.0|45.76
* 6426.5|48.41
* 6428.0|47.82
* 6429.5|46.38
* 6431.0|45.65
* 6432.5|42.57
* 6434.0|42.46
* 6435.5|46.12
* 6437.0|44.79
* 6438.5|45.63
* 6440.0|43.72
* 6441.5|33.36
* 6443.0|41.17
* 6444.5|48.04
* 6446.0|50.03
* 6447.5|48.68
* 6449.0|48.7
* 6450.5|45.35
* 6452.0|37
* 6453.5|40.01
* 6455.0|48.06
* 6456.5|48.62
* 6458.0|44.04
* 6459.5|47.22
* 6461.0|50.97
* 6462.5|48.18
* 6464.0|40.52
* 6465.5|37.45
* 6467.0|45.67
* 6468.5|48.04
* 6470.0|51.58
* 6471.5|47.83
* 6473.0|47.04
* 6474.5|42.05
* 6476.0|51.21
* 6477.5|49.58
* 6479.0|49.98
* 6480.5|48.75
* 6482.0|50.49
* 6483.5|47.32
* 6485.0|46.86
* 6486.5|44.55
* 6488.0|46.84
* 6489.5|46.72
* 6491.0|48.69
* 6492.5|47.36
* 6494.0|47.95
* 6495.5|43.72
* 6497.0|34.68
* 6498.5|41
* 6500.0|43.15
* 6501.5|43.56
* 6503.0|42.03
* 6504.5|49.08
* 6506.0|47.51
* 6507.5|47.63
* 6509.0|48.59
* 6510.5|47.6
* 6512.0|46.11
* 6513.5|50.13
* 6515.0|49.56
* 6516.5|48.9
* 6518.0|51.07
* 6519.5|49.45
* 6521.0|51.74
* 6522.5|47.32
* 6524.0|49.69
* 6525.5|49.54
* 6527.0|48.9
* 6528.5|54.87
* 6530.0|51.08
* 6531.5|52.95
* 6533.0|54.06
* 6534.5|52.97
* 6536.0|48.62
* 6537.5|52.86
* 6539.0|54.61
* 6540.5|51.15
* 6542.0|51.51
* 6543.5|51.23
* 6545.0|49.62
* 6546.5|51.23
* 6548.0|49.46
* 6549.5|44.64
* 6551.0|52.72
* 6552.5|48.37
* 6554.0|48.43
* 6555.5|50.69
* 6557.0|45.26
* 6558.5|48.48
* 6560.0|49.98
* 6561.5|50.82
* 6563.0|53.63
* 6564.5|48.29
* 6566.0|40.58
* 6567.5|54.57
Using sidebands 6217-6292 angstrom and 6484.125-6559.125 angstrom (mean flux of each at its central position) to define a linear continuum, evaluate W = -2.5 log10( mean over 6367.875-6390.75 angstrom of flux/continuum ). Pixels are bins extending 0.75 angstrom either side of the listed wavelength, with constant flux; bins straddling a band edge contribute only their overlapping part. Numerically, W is -0.01 mag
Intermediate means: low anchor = 33.1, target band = 40.5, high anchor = 48.5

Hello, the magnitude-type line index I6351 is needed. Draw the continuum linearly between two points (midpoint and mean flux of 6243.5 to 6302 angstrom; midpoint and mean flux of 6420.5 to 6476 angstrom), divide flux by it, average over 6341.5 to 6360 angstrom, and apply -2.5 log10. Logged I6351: -0.09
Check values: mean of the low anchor 34.8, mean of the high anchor 45.1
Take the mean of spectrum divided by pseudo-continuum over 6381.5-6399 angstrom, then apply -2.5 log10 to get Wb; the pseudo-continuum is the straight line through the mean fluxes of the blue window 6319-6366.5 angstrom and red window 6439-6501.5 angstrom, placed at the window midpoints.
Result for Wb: 0.09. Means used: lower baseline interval 41.5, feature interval 39.5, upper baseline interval 45.6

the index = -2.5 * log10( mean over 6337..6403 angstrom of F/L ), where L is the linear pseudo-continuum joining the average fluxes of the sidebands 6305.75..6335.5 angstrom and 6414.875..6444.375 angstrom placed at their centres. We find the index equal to 0.024 mag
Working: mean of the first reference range 40.2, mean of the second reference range 44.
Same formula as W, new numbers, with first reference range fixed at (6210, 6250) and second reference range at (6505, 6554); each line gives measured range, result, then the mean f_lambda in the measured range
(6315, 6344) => -0.096 mag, 41.2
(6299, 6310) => -0.086 mag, 39.2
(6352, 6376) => -0.037 mag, 41.3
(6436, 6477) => 0.005 mag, 45.4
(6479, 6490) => -0.005 mag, 47.6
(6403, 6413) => -0.020 mag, 43.4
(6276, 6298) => -0.054 mag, 36.9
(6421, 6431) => -0.036 mag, 45.2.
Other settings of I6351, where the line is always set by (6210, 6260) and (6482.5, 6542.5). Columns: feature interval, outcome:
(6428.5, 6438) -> -0.028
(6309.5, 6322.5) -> -0.061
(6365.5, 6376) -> -0.027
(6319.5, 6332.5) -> -0.106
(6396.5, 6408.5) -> -0.010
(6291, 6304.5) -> -0.066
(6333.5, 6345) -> -0.097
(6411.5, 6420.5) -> -0.027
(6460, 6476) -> -0.013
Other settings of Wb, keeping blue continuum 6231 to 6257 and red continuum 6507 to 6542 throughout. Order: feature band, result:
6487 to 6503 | 0.10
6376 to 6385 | 0.05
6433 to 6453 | 0.02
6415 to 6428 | -0.02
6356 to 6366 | -0.02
